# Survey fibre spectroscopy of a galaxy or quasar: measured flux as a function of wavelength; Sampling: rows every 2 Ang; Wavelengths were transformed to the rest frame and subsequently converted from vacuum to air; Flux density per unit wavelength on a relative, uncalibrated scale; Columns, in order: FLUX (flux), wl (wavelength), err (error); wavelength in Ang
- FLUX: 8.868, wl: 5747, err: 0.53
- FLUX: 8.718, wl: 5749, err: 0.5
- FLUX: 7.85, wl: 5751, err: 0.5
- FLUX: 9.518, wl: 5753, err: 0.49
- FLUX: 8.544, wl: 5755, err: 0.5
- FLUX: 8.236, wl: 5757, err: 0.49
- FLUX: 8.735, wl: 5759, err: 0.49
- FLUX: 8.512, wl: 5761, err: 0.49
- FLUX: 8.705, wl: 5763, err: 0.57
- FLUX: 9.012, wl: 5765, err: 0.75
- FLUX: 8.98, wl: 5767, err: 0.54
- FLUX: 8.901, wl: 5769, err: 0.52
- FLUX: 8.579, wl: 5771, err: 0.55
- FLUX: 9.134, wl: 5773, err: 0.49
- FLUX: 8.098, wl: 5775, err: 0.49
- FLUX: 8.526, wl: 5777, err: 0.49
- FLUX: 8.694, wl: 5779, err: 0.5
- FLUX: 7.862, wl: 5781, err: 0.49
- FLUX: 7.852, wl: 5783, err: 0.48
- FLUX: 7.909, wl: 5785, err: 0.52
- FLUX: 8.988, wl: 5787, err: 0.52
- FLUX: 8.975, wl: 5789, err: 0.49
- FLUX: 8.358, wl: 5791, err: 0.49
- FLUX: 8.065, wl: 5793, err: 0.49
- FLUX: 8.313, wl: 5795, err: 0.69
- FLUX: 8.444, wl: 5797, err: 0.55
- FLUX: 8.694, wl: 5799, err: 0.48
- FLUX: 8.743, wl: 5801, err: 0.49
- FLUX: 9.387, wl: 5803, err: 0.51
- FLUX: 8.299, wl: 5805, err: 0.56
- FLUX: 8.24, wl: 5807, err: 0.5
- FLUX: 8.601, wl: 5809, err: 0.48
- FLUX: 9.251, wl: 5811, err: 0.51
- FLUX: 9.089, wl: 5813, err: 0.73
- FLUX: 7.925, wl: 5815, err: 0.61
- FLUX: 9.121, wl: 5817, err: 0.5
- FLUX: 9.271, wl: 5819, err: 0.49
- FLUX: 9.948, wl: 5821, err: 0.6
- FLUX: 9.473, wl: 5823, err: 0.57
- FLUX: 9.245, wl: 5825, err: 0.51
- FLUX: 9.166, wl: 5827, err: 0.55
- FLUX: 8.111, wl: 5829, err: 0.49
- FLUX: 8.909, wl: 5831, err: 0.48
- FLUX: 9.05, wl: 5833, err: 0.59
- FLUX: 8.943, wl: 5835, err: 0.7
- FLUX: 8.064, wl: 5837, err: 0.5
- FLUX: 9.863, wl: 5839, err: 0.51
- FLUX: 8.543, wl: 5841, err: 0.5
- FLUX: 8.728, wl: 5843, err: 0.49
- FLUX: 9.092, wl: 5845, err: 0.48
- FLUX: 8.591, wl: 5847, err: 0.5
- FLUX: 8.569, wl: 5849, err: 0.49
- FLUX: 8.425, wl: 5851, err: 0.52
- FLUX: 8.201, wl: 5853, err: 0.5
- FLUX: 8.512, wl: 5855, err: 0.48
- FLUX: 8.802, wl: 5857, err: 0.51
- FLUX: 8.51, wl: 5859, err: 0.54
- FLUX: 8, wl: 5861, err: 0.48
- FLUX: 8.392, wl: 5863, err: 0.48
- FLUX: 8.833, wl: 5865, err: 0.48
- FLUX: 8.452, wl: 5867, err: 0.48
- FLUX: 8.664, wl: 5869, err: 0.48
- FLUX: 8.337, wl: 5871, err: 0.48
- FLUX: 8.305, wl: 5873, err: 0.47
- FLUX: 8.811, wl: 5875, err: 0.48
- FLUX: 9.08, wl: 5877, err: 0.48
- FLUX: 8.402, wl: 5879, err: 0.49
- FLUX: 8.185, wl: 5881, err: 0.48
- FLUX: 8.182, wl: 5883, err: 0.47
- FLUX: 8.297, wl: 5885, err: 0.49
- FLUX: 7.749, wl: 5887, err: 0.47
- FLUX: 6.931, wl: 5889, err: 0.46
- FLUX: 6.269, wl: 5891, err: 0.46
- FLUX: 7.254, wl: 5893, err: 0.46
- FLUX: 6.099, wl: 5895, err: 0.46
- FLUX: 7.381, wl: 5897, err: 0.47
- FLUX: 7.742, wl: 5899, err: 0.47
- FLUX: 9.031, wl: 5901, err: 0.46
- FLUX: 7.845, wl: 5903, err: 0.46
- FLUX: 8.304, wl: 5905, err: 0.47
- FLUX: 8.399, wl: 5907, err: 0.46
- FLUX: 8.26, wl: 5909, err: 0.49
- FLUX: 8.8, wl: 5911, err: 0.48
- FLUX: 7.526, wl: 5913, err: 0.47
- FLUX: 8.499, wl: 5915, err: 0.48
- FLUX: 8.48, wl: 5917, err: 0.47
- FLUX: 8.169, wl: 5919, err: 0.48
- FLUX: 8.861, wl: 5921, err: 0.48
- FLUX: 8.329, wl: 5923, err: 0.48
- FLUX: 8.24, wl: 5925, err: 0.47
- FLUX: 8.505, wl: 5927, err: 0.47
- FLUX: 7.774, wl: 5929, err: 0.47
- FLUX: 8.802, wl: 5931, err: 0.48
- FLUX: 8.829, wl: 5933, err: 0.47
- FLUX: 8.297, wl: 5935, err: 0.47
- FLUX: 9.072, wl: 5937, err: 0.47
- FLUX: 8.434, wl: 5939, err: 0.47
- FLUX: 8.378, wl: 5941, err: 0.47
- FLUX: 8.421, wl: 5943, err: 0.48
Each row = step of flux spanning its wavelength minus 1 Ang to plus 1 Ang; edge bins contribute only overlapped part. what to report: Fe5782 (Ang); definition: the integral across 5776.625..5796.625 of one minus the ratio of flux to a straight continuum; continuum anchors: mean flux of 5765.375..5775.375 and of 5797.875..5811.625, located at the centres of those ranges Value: 0.9 Ang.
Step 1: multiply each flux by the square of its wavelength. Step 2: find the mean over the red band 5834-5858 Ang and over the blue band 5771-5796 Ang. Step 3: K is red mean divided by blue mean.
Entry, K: 1.06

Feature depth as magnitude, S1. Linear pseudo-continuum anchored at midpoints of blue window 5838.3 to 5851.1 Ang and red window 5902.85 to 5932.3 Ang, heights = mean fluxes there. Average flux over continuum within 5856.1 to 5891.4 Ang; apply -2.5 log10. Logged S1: 0.048 mag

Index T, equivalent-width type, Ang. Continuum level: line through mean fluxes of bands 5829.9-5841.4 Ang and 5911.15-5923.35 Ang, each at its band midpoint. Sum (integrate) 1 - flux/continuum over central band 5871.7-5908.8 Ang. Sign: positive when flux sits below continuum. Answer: 2.68 Ang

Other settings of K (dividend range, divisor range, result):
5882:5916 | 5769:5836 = 0.93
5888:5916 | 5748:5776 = 0.94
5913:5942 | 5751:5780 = 1.03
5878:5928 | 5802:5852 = 0.92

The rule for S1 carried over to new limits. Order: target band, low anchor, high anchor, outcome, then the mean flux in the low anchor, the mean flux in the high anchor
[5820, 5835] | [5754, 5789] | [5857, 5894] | -0.096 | 8.56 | 8.17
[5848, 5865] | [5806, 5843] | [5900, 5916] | 0.032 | 8.93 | 8.33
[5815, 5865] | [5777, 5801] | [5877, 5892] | -0.092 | 8.4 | 7.81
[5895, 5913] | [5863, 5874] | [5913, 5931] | 0.043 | 8.51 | 8.34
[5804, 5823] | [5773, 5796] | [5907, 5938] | -0.065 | 8.37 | 8.43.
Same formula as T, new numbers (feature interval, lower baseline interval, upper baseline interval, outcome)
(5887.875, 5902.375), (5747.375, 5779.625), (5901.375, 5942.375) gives 2.0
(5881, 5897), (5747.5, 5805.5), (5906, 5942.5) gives 2.2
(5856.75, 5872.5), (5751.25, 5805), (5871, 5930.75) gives -0.5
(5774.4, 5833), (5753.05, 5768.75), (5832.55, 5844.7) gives 0.8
